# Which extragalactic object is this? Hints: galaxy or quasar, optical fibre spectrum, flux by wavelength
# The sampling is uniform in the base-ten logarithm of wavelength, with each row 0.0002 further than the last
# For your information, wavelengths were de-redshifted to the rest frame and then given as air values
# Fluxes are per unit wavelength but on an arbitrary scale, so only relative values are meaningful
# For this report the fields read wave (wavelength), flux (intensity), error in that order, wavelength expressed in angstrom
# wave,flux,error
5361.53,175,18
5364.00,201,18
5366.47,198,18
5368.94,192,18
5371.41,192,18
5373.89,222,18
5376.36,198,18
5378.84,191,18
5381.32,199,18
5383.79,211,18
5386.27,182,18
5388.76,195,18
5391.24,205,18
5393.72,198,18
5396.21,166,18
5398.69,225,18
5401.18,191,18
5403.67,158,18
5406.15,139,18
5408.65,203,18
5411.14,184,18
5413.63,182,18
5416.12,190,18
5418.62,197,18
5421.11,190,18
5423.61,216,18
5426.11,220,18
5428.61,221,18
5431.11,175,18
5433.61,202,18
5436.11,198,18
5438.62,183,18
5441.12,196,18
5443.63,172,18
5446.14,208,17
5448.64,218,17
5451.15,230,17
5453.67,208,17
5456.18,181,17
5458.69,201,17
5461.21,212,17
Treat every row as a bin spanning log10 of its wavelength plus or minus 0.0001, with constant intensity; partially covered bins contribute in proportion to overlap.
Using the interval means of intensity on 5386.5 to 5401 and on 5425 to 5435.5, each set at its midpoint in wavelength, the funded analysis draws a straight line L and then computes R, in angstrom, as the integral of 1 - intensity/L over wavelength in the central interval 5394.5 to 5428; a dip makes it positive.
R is 1.7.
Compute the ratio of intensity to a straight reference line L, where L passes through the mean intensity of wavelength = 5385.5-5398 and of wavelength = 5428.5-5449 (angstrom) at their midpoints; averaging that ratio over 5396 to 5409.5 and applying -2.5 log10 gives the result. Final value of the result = 0.06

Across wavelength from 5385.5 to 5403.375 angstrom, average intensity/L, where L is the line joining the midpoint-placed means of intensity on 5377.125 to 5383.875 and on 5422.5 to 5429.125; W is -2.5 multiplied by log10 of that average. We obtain 0.06 mag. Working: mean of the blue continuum 198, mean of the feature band 193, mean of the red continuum 219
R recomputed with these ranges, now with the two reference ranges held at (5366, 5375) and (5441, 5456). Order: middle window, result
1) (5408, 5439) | 0.9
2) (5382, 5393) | 0.2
